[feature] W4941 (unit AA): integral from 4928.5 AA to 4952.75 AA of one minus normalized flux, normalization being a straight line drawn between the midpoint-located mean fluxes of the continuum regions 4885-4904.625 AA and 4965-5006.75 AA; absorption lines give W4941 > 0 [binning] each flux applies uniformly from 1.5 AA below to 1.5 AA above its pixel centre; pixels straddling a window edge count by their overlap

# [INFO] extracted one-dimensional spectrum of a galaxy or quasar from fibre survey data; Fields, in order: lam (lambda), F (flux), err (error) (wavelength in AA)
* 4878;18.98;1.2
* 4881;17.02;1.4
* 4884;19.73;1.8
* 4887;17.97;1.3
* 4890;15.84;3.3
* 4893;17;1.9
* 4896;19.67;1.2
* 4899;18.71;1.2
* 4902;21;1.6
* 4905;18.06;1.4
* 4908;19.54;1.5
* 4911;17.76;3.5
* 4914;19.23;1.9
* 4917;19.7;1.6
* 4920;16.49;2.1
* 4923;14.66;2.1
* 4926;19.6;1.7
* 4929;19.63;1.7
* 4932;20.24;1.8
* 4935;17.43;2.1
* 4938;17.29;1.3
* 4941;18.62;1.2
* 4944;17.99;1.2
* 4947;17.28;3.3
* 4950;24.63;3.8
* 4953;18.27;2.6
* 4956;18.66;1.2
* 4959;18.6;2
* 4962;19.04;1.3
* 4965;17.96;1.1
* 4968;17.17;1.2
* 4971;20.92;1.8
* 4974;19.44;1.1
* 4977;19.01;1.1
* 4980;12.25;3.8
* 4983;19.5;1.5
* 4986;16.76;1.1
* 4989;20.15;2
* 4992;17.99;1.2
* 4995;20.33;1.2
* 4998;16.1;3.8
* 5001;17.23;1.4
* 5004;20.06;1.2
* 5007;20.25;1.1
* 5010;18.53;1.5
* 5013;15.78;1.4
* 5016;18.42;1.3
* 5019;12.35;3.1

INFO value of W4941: -1.0 AA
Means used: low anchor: 18.4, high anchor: 18.3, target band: 19.1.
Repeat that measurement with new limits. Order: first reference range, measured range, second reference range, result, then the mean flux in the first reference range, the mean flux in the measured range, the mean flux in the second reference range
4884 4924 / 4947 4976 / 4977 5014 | -2.0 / 18.2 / 19.3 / 18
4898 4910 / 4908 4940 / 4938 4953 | 1.7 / 19.3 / 18.3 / 19.3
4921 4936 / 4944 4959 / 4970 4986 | -1.1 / 18.3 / 19.4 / 18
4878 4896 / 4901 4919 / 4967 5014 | -1.2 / 17.8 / 19.1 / 18.3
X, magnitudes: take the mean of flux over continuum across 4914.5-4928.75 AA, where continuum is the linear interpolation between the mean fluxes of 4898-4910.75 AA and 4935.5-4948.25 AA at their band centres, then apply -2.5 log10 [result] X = 0.038 mag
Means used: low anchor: 19.2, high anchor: 17.8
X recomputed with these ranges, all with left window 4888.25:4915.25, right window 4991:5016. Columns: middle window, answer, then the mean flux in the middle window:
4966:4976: -0.043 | 19.1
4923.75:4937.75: -0.020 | 18.8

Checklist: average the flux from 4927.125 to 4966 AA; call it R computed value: 18.9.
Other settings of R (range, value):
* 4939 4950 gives 18.8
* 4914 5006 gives 18.5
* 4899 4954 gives 18.7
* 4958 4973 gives 18.8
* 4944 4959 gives 19.4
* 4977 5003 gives 17.7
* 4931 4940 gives 18.2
